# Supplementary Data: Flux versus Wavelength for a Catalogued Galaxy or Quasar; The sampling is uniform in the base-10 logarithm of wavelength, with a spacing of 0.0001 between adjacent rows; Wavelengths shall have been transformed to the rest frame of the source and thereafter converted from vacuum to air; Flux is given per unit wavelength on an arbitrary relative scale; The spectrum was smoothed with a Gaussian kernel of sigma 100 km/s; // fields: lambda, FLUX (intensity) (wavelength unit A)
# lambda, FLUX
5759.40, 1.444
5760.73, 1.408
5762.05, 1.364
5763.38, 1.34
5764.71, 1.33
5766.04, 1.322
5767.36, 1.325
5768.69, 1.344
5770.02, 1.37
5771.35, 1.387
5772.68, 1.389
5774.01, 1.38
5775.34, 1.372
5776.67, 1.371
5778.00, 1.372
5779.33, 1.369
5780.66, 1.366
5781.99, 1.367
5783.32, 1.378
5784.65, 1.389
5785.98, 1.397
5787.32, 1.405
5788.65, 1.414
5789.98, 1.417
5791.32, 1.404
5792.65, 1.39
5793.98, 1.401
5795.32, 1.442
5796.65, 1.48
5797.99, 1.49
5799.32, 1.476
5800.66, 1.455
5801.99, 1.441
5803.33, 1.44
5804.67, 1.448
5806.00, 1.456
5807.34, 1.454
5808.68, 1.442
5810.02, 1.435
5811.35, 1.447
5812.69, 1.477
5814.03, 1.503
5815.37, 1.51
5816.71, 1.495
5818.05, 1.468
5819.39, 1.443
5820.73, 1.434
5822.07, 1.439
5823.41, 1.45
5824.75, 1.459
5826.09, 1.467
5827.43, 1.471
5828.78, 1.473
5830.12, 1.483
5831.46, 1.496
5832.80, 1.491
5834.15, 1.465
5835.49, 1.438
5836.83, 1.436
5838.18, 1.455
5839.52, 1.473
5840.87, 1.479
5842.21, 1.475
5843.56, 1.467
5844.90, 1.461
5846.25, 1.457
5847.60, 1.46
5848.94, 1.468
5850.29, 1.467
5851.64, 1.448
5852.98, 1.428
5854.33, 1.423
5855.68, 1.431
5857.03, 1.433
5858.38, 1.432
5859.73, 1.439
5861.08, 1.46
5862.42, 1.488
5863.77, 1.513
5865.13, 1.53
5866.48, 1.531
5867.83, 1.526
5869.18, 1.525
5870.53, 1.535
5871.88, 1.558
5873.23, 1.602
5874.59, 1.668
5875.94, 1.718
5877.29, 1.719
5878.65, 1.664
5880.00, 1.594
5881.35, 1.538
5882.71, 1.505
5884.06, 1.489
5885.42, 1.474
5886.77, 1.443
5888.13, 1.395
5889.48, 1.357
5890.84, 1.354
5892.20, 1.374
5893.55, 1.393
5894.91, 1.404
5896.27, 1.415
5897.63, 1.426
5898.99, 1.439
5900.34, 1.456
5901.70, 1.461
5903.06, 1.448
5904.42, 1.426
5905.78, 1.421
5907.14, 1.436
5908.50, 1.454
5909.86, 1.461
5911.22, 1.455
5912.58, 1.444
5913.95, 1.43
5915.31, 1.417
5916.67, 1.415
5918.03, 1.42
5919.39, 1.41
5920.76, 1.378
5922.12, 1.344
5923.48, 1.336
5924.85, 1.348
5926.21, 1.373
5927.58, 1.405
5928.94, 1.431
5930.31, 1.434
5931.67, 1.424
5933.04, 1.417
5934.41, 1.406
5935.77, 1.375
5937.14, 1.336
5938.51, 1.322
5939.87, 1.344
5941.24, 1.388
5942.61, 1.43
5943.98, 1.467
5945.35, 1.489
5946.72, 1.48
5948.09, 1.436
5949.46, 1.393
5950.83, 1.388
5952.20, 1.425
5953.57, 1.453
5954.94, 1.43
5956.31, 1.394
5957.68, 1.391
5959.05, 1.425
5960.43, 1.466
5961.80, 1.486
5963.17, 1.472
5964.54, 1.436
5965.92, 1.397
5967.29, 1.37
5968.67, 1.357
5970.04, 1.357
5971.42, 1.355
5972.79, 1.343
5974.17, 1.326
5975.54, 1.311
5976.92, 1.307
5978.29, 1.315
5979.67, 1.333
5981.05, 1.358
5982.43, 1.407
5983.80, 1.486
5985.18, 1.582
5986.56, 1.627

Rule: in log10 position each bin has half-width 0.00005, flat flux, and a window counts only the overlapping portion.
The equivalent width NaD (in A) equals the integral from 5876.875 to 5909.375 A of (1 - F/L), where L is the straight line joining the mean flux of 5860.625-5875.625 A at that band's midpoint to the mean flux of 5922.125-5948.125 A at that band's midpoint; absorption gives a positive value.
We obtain 0.7 A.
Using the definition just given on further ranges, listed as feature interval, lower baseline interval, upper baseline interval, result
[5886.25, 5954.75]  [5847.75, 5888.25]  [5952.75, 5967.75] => 2.6 A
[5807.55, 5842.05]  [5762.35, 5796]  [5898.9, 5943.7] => -1.9 A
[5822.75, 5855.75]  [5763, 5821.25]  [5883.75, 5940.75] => -1.1 A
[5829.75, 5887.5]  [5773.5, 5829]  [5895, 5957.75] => -3.1 A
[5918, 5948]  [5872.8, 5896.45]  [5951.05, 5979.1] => 0.8 A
